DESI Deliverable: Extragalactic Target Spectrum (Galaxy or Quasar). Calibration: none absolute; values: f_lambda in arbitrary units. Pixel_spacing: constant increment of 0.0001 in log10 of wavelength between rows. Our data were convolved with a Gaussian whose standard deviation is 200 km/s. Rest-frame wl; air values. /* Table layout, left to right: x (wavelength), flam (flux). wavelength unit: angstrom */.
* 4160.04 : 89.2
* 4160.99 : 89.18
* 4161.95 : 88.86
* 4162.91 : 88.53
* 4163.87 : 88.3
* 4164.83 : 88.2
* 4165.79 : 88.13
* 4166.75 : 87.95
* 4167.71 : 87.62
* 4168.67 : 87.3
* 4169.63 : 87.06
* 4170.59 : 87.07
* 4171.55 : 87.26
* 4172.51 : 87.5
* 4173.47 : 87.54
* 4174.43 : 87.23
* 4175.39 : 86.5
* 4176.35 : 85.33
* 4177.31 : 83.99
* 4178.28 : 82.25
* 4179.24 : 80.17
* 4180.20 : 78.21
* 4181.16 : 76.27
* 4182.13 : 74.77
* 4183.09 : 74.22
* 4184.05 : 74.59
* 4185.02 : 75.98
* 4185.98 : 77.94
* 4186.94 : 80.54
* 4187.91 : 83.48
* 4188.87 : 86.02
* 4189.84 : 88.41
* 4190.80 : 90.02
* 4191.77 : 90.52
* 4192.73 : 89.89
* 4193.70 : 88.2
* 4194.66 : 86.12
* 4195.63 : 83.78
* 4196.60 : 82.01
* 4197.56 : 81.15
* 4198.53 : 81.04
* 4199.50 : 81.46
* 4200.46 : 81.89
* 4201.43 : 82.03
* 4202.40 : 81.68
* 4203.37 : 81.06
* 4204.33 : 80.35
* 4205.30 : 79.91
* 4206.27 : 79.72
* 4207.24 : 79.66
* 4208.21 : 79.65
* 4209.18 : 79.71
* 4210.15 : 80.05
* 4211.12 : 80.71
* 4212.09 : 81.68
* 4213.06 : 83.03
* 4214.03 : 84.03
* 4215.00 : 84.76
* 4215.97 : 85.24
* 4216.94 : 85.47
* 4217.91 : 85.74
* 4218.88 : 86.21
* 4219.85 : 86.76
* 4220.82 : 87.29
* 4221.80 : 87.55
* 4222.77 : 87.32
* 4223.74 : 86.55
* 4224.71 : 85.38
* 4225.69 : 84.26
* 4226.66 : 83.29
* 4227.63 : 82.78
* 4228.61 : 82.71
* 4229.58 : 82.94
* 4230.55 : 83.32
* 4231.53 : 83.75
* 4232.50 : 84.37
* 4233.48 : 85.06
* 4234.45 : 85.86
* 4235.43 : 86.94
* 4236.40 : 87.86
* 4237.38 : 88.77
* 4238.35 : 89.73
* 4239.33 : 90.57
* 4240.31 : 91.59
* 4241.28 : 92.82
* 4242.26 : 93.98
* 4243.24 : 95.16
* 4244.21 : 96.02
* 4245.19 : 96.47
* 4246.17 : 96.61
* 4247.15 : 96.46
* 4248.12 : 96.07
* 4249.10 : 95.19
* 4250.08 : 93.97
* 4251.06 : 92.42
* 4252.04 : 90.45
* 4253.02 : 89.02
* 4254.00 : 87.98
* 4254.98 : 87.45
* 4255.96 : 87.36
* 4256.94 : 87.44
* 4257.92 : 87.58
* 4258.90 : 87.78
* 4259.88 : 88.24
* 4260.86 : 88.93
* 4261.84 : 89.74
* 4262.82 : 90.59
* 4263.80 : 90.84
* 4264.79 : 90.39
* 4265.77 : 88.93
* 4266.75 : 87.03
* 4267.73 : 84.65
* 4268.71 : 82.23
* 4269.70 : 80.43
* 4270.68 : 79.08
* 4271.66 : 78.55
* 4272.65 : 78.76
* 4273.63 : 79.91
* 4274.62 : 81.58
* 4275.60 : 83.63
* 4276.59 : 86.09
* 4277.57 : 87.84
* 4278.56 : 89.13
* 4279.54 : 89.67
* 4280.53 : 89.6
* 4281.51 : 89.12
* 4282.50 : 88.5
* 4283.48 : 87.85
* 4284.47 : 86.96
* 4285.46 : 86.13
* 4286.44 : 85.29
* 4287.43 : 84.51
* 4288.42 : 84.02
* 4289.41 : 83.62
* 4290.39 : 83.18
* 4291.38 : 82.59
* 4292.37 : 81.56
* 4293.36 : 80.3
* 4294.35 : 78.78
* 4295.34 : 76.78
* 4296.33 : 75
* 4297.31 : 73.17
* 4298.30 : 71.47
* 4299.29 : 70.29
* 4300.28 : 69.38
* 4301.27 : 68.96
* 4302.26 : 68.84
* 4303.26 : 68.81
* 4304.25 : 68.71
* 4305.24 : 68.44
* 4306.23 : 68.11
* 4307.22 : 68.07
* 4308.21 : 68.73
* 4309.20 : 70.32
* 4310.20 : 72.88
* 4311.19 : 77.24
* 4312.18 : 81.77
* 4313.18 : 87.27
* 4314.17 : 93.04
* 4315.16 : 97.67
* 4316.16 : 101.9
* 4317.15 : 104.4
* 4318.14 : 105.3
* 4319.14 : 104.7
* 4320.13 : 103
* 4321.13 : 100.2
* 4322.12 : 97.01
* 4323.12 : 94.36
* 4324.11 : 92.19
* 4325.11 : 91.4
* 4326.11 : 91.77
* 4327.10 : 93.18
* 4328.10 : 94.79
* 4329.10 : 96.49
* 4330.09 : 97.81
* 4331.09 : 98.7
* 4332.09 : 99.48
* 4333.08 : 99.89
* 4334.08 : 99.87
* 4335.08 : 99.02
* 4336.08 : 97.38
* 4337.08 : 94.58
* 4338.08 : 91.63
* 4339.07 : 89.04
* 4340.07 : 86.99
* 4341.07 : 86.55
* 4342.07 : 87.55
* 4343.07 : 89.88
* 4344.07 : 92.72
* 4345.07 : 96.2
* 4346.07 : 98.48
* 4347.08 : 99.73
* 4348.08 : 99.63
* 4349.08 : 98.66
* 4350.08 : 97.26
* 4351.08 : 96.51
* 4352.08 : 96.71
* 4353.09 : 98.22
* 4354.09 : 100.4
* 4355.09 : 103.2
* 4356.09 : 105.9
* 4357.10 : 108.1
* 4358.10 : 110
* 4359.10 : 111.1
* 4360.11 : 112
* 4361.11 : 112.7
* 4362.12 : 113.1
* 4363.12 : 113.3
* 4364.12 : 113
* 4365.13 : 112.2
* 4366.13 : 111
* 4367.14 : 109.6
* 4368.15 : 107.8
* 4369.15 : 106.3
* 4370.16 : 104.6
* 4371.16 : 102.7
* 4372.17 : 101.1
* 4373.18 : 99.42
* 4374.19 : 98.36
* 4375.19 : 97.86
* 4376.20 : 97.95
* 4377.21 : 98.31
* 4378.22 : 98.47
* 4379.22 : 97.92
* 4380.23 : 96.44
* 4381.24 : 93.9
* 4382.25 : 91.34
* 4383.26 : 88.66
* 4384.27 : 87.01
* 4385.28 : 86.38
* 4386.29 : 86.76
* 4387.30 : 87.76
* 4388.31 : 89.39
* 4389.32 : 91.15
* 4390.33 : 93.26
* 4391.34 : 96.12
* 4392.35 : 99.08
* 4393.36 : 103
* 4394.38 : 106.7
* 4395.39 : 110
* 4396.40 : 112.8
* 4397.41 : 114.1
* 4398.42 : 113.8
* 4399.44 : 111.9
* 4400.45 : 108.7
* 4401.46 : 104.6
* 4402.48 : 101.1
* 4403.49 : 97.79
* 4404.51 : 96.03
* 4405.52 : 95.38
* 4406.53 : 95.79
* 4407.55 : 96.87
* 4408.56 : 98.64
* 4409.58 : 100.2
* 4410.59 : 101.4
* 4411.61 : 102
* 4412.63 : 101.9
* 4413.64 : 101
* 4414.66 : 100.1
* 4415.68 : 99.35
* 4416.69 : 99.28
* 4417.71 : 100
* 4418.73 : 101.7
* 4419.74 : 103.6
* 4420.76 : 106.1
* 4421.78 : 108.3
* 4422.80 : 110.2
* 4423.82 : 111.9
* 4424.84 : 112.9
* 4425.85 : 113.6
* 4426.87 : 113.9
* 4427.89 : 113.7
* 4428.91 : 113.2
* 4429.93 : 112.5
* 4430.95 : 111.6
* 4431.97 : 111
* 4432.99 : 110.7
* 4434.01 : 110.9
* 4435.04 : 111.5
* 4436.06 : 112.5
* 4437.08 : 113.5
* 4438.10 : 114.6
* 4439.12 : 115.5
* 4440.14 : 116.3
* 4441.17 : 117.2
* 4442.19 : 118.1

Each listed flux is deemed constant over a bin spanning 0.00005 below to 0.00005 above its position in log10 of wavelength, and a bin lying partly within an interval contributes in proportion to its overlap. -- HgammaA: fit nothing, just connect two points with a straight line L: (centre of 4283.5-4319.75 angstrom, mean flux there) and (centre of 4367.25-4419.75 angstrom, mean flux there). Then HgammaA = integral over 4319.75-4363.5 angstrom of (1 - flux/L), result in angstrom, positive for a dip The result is -4.7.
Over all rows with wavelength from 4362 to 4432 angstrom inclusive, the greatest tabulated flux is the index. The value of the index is 114.1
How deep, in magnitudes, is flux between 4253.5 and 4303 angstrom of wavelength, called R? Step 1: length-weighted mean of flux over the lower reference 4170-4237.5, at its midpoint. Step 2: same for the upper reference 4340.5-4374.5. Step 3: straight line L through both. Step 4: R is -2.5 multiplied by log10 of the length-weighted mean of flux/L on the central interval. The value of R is 0.12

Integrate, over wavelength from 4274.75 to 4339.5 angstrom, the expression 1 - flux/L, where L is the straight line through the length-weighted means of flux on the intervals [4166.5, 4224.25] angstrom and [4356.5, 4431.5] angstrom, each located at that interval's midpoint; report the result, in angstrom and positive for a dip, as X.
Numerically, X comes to 5.7 angstrom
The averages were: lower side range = 83.4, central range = 86.3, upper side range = 103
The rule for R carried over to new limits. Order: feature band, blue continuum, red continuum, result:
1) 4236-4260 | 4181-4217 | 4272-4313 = -0.14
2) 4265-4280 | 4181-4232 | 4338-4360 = 0.07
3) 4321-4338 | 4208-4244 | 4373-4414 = -0.03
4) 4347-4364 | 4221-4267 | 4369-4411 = -0.09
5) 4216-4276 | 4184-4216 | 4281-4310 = -0.10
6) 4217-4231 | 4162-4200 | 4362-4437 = 0.03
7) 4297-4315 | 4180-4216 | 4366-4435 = 0.25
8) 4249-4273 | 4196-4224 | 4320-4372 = 0.02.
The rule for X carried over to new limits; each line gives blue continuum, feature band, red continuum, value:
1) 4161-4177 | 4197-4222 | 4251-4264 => 1.6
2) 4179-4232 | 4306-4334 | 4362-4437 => 1.0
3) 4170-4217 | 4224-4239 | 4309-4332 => 0.1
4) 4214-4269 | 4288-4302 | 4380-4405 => 2.3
